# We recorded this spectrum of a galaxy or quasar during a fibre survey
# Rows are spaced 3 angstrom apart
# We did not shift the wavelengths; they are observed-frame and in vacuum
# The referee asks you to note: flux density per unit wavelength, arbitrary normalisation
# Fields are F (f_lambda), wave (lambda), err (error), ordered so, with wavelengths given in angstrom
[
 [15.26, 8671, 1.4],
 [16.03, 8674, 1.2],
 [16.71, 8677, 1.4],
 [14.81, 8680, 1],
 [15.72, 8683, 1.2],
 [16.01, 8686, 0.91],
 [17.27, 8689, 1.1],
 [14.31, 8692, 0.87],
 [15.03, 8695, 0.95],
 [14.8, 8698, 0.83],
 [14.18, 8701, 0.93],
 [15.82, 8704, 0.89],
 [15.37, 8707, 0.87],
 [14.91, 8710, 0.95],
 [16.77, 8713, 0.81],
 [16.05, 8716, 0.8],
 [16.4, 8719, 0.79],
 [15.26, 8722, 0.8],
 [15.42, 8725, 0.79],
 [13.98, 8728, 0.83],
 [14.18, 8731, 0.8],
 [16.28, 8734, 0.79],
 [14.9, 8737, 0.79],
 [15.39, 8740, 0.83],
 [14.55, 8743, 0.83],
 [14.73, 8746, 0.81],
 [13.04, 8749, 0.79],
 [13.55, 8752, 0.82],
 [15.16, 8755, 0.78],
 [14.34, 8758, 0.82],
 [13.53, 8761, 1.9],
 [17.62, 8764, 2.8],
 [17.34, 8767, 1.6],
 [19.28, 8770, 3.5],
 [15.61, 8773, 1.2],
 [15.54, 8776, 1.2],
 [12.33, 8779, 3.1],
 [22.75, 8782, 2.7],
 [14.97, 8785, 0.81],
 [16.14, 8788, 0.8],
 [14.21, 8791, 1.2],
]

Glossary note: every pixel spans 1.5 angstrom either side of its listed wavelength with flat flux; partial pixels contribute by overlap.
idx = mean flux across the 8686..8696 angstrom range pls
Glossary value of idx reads 15.6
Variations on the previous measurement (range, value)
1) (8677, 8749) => 15.3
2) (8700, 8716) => 15.5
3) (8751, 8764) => 14.6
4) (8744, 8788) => 15.7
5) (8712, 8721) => 16.3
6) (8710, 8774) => 15.4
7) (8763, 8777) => 17.1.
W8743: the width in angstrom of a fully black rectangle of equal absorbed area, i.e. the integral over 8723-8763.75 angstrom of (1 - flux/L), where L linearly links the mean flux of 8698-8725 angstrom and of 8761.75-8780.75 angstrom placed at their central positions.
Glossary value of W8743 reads 3.3 angstrom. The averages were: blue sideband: 15.5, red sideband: 16.3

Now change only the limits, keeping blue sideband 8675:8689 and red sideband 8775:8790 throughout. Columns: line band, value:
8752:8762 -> 1.2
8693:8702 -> 0.8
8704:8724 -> 0.4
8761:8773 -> -0.7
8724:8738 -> 1.0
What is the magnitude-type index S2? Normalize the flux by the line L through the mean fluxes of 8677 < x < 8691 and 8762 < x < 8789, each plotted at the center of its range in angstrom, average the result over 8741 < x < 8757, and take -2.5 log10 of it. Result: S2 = 0.16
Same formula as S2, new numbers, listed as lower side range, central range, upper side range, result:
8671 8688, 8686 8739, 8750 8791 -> 0.03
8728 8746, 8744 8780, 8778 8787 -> 0.06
